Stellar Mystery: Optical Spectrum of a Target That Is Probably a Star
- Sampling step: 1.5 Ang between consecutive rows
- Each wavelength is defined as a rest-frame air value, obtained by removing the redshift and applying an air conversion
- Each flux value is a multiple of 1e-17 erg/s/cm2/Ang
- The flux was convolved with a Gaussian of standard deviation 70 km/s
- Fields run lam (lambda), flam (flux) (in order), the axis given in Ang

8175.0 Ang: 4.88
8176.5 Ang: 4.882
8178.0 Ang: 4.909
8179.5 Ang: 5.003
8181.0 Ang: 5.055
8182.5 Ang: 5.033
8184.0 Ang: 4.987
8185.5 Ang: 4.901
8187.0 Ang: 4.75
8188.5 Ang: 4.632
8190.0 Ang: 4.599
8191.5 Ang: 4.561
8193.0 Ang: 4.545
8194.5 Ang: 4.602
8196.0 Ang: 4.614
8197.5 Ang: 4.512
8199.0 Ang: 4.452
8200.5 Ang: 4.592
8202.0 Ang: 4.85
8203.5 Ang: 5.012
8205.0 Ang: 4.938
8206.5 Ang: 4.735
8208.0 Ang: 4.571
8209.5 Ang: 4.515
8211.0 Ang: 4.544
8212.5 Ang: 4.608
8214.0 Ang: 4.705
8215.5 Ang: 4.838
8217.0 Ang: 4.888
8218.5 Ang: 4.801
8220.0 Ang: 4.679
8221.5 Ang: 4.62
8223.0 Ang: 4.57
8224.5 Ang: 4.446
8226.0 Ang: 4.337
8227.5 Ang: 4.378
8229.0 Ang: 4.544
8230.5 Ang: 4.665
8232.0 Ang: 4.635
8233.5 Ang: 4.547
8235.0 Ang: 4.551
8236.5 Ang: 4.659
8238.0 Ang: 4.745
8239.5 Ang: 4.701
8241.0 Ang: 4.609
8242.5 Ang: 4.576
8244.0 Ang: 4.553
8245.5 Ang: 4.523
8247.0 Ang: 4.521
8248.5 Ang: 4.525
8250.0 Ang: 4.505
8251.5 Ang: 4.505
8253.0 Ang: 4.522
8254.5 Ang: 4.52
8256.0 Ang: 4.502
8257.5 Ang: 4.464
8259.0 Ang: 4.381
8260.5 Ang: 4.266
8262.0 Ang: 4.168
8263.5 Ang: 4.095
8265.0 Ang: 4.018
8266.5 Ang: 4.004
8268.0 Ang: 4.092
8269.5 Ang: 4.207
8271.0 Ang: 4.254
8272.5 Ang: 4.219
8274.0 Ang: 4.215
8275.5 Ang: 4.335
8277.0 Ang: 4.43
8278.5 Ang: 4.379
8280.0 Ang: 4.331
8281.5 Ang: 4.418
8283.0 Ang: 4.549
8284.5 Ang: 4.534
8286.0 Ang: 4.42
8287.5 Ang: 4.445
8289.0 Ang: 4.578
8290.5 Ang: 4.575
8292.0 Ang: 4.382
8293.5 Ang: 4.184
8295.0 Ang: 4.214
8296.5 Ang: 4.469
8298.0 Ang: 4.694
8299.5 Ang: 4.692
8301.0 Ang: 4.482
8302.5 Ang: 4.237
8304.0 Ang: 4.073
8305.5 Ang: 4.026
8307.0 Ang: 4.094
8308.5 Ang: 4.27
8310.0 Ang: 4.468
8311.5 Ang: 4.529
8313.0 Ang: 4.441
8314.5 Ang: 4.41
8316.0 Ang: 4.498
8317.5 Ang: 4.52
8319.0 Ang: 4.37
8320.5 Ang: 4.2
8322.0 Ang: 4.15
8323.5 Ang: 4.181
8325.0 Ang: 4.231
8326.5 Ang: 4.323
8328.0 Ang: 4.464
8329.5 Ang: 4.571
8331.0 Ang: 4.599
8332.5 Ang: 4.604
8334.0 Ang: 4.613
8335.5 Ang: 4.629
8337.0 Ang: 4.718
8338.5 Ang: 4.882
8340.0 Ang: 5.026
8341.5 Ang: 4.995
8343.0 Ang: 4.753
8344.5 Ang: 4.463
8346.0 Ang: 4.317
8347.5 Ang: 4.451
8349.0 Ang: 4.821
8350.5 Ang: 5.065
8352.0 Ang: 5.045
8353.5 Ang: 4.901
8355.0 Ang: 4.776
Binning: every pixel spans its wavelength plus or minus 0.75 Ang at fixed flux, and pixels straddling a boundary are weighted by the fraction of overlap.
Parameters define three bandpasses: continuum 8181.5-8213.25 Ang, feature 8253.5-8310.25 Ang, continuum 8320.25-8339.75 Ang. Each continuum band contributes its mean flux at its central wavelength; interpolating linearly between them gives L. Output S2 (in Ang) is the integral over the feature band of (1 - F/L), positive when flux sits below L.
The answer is 2.9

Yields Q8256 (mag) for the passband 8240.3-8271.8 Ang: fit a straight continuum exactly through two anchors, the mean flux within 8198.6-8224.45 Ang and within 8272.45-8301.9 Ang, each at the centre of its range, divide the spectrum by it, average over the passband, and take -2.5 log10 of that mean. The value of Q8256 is 0.04 mag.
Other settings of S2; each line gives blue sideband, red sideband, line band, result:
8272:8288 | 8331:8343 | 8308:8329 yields 1.3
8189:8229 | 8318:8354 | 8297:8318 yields 1.0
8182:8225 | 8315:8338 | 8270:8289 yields 0.7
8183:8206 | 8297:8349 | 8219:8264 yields 1.1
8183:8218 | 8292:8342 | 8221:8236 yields 0.3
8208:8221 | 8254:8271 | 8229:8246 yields -0.5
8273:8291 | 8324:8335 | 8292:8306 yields 0.3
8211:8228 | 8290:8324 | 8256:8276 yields 1.2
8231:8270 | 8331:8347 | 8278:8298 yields 0.5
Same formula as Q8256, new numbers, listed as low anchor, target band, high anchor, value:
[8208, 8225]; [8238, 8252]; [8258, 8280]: -0.04 mag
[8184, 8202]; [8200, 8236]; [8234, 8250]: -0.01 mag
